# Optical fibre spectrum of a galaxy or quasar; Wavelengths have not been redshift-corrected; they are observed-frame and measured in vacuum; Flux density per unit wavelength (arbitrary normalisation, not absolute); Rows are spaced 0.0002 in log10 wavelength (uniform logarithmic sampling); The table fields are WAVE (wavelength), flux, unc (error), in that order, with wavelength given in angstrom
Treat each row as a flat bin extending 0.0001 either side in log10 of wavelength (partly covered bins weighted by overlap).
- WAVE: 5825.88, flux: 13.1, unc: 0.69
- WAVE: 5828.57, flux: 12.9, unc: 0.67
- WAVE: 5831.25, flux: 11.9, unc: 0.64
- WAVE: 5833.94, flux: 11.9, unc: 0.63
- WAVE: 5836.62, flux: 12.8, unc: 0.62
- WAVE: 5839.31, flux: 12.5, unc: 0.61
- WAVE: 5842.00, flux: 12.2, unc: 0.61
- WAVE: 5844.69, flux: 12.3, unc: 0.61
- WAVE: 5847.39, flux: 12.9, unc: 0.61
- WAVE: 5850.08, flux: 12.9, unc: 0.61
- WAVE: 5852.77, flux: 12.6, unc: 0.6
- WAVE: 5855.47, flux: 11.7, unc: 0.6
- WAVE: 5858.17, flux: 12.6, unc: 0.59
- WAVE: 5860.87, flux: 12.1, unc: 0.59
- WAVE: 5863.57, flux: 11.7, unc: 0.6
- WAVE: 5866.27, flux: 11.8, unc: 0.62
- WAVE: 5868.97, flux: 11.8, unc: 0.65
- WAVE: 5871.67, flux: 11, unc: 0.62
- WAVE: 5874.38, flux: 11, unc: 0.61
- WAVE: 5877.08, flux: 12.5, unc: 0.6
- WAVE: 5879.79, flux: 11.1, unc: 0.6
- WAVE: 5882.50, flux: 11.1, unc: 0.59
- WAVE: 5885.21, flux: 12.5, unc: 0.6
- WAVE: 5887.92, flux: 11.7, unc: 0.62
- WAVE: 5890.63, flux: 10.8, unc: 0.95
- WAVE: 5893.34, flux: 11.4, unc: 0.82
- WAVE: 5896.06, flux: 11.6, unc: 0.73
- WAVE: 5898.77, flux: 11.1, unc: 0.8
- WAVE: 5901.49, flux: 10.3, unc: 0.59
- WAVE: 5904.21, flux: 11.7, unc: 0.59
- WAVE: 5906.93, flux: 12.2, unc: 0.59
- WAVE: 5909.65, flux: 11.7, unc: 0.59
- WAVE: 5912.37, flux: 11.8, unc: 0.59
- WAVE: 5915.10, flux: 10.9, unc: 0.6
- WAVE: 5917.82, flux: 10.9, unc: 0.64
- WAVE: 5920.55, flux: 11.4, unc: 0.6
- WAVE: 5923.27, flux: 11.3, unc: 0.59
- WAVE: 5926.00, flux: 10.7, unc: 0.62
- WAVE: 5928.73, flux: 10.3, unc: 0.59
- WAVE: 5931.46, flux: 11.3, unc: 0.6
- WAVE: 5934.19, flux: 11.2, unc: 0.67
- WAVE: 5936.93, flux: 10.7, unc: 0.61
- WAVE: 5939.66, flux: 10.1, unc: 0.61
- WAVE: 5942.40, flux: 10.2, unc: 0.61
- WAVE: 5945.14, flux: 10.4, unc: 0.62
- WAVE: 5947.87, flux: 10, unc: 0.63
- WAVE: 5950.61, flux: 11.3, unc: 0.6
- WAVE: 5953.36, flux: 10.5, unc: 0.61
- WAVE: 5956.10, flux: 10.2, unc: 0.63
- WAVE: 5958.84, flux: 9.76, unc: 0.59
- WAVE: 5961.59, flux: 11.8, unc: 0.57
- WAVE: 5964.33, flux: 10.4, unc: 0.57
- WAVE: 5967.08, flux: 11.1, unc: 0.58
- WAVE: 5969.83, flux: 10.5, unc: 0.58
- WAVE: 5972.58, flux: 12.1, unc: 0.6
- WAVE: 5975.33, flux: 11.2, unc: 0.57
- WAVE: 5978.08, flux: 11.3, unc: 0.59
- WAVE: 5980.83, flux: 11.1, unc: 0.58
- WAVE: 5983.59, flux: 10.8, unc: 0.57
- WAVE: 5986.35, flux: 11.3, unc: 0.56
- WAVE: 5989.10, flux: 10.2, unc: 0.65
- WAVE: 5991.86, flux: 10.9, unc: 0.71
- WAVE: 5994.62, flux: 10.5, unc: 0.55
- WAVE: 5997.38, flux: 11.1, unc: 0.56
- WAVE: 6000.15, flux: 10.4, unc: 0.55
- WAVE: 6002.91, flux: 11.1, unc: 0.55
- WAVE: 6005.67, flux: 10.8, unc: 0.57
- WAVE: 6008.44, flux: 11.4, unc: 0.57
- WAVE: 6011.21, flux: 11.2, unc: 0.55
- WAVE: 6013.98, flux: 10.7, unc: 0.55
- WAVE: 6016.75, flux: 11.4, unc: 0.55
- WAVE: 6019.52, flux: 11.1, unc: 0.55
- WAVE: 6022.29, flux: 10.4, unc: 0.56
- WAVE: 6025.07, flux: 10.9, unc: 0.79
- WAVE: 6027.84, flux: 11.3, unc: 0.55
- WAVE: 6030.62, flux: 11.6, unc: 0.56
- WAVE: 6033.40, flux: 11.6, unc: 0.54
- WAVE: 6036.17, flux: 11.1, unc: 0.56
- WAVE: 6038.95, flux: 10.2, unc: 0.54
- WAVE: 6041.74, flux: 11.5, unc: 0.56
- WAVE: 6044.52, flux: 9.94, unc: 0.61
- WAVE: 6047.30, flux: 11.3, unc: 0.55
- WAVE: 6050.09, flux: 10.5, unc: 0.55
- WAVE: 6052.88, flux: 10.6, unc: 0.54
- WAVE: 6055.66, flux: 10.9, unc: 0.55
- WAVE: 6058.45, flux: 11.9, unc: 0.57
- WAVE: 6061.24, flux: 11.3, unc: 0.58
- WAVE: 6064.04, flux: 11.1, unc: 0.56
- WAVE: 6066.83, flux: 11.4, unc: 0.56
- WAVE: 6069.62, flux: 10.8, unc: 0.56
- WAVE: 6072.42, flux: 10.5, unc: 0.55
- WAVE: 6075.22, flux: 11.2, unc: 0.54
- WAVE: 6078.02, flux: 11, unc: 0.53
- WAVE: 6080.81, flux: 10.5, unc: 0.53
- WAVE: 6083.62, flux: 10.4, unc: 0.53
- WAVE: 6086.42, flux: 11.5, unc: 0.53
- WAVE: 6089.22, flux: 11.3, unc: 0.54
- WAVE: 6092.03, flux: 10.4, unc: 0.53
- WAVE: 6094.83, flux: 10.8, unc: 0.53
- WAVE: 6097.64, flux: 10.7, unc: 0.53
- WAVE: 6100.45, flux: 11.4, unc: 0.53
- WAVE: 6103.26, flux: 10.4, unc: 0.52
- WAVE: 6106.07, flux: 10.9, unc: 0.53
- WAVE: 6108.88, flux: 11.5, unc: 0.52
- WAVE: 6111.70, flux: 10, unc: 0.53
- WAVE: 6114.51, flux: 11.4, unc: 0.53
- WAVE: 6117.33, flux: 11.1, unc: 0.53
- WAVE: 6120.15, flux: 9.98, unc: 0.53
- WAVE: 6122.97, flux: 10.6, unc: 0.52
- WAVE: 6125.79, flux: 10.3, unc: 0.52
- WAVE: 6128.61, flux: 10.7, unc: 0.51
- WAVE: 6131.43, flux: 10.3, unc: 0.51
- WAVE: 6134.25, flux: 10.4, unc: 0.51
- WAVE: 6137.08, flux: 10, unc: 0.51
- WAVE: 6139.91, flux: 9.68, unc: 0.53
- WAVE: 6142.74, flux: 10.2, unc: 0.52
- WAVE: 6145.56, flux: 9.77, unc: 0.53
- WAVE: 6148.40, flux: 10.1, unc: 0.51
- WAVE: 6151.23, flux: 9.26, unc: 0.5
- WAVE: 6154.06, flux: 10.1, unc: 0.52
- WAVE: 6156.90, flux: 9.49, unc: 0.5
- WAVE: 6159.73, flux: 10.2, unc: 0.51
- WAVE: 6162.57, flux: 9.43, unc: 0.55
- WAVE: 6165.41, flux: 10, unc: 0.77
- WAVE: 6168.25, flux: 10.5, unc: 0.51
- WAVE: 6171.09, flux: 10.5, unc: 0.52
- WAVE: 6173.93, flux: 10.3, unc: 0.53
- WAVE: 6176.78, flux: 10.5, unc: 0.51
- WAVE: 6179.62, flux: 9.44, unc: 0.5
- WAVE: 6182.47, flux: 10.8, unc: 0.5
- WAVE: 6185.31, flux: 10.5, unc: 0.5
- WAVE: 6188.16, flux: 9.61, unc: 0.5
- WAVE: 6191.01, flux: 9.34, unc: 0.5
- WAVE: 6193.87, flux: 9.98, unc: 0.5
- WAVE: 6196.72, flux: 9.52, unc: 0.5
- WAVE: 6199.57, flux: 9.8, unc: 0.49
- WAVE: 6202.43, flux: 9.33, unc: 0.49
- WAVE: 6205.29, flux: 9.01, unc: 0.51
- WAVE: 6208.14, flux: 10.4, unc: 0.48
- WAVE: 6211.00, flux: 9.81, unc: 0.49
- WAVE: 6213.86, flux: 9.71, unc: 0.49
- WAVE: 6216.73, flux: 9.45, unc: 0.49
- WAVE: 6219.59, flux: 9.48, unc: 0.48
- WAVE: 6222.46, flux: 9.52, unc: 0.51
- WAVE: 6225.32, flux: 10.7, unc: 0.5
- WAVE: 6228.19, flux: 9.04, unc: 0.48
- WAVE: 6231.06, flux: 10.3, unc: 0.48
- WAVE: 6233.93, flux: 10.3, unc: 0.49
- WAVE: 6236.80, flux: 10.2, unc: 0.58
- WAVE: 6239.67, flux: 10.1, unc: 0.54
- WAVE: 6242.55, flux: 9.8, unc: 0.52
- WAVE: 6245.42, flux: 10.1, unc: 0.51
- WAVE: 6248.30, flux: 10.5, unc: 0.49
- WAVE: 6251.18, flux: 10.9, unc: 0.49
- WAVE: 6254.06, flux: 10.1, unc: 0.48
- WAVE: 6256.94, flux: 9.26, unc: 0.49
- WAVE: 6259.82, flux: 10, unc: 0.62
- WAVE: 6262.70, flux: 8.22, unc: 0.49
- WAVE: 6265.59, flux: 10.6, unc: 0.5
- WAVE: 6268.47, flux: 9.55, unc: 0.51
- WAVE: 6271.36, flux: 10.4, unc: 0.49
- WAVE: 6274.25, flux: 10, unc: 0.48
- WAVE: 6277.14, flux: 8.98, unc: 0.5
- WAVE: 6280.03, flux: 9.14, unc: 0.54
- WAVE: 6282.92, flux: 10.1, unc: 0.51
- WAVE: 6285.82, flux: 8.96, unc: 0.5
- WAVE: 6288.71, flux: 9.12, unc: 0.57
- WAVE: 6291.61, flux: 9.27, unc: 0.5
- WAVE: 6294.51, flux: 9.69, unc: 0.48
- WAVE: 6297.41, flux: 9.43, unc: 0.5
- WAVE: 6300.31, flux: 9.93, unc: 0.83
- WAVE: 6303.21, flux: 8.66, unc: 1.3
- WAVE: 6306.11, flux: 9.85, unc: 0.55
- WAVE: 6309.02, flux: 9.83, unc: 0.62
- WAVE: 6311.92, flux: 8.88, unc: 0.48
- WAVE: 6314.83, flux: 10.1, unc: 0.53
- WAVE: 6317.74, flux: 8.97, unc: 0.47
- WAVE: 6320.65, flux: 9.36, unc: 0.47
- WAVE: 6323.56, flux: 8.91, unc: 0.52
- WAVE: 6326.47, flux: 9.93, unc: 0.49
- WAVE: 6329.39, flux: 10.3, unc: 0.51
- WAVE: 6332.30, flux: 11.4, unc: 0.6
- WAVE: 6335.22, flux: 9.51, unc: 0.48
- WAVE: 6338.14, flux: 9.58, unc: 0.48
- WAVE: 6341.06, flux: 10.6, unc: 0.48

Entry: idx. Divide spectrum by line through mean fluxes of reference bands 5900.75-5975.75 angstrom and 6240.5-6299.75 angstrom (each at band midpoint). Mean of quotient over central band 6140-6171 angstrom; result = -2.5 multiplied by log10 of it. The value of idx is 0.02 mag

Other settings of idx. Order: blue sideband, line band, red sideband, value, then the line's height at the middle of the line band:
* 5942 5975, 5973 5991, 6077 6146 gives -0.03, 10.7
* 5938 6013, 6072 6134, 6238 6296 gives -0.04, 10.3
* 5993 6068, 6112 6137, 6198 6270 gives -0.01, 10.5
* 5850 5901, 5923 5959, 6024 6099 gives 0.09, 11.4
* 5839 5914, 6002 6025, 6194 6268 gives 0.00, 11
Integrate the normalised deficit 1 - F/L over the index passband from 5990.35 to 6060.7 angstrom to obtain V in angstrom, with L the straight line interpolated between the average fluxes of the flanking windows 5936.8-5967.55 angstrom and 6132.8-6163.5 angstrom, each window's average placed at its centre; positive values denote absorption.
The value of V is -4.78 angstrom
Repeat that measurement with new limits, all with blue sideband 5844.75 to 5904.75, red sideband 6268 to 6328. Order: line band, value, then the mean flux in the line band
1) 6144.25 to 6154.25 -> 0.5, 9.77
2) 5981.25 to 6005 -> 0.6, 10.8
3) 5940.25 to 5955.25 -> 1.2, 10.4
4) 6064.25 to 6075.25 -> -0.3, 11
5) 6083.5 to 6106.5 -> -0.7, 10.9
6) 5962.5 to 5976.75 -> 0.2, 11.1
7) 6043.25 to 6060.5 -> -0.1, 10.9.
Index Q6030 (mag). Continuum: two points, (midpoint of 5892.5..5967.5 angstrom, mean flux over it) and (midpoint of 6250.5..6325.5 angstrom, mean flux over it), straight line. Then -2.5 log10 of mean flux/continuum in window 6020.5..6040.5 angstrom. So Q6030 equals -0.05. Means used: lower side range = 10.9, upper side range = 9.54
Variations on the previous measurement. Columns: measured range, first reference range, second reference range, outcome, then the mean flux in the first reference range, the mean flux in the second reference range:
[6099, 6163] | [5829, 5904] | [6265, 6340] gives 0.019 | 11.9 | 9.63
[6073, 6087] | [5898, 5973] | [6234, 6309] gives -0.047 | 10.9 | 9.73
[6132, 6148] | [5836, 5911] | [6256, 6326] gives 0.032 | 11.8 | 9.48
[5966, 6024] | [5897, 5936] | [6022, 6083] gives 0.009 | 11.2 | 11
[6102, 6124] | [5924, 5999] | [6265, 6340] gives -0.049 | 10.8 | 9.63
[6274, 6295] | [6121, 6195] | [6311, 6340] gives 0.051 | 10.1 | 9.72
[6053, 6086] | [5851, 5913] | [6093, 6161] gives -0.032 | 11.7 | 10.4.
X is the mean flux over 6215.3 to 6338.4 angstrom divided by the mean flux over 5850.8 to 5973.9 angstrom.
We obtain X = 0.87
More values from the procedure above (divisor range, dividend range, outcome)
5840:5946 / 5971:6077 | 0.96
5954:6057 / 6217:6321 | 0.89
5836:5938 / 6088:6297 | 0.86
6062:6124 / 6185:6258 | 0.91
